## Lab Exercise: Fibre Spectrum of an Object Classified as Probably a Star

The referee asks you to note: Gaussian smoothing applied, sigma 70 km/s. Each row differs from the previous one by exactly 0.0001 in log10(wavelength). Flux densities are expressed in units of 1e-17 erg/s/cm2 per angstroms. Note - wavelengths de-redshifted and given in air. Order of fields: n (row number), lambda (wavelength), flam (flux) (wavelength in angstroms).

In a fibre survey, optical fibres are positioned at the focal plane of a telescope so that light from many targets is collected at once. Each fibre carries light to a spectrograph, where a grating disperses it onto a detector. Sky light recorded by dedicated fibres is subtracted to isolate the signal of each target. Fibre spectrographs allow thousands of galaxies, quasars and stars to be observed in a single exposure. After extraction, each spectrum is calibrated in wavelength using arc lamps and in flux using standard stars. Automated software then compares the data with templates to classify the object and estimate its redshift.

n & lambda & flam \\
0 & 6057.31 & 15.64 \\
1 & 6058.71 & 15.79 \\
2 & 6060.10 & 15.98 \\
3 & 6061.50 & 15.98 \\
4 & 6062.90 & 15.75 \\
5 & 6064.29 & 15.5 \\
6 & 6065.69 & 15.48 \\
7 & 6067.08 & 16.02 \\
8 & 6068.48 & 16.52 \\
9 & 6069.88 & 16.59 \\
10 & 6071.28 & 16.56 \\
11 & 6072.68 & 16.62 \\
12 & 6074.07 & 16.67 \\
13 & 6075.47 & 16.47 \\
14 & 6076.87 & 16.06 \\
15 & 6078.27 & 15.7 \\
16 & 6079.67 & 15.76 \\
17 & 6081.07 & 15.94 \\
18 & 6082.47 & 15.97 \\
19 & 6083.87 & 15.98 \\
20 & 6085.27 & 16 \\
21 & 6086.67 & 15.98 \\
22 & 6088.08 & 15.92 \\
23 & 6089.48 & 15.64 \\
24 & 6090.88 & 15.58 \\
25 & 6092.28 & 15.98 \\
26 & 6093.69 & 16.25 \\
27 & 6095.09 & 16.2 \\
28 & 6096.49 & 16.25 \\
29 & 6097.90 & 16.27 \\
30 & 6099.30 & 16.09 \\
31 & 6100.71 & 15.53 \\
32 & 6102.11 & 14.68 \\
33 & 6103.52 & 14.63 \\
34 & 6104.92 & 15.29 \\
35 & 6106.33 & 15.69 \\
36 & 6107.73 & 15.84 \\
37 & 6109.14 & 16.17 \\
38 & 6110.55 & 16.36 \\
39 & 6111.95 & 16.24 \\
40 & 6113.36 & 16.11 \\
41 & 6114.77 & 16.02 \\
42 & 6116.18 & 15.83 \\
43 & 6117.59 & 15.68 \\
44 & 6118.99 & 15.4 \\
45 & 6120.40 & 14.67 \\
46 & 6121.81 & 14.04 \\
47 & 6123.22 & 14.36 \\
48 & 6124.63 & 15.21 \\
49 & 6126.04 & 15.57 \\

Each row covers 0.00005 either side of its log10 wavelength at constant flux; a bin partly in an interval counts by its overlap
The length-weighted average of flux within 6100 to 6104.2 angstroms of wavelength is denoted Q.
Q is 14.9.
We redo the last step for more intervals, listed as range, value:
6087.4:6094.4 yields 15.9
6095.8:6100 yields 16.2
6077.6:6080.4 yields 15.7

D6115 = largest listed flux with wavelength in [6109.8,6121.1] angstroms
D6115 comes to 16.36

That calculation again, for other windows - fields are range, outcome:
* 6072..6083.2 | 16.67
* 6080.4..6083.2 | 15.97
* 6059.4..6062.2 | 15.98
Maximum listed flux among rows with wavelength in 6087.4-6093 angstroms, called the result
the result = 15.98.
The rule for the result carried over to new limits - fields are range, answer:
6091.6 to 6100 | 16.27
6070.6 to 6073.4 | 16.62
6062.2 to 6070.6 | 16.59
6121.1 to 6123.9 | 14.36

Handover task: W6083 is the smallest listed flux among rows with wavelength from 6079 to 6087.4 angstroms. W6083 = 15.76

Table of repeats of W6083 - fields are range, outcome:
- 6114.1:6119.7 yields 15.4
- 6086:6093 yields 15.58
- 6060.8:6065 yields 15.5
